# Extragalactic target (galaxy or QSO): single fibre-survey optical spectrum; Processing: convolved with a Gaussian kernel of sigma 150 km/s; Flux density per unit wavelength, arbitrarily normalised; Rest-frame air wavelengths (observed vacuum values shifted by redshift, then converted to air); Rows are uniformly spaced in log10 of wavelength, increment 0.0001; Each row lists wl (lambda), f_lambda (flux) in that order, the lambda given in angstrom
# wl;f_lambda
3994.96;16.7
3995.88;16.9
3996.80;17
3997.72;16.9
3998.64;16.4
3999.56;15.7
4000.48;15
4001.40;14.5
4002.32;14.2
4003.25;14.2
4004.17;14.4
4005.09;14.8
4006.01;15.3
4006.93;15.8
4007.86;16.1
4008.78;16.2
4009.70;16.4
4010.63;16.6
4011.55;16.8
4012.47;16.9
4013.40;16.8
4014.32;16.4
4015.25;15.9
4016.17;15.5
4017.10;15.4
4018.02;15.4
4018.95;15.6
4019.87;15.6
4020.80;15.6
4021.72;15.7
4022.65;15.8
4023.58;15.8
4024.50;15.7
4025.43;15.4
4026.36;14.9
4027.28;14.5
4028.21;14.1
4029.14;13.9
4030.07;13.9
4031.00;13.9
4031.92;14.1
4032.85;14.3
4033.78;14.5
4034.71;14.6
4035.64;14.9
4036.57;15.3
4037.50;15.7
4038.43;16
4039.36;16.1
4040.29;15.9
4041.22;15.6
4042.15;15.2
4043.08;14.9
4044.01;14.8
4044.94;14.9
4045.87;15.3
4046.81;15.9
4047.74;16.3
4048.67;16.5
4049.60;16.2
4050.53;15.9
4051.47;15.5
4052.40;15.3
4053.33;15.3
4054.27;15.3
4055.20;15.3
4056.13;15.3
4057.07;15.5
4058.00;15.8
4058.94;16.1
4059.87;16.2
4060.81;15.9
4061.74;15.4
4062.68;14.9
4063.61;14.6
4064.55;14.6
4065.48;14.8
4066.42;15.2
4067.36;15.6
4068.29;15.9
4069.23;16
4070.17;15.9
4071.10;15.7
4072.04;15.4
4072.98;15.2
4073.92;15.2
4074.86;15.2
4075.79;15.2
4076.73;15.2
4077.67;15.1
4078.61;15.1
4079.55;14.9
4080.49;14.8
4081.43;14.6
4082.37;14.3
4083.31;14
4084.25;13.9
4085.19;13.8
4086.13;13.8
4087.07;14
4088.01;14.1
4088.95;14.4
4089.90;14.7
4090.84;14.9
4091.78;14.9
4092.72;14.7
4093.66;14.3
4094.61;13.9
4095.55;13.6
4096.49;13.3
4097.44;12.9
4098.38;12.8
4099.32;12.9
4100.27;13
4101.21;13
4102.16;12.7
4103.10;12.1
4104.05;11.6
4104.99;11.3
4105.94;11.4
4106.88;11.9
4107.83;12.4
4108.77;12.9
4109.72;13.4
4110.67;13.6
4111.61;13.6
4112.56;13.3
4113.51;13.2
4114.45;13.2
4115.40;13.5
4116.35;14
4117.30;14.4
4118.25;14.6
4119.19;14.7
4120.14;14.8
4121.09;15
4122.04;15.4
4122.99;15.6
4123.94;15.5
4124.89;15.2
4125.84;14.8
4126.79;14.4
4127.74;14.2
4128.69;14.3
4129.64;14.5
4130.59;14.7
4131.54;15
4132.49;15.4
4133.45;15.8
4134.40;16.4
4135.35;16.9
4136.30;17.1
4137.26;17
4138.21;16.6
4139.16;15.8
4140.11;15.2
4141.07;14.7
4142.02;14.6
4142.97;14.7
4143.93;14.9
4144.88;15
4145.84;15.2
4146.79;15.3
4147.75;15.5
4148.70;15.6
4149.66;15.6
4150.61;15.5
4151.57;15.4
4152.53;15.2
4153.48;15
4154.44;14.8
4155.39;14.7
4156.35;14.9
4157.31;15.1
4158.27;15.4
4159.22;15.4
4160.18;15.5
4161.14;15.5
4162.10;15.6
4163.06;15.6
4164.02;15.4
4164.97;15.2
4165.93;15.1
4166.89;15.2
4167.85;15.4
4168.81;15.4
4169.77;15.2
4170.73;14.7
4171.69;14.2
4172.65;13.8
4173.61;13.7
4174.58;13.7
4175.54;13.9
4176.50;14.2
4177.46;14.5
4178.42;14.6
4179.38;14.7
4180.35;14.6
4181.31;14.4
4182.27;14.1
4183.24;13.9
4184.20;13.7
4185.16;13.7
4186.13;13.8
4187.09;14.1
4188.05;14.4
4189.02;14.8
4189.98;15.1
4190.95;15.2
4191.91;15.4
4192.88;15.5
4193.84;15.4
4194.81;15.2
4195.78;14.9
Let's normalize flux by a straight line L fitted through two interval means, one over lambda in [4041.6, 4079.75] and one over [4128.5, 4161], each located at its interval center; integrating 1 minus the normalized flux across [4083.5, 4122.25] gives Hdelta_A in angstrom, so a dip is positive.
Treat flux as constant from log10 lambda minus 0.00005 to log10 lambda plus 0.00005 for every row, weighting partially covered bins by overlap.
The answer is 4.67 angstrom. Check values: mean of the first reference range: 15.4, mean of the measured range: 13.5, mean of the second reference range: 15.4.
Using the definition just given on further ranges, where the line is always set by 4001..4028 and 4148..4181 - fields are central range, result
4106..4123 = 1.58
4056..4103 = 2.07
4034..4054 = -0.07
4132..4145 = -0.59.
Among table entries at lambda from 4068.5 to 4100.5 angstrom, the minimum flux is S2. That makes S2 12.8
